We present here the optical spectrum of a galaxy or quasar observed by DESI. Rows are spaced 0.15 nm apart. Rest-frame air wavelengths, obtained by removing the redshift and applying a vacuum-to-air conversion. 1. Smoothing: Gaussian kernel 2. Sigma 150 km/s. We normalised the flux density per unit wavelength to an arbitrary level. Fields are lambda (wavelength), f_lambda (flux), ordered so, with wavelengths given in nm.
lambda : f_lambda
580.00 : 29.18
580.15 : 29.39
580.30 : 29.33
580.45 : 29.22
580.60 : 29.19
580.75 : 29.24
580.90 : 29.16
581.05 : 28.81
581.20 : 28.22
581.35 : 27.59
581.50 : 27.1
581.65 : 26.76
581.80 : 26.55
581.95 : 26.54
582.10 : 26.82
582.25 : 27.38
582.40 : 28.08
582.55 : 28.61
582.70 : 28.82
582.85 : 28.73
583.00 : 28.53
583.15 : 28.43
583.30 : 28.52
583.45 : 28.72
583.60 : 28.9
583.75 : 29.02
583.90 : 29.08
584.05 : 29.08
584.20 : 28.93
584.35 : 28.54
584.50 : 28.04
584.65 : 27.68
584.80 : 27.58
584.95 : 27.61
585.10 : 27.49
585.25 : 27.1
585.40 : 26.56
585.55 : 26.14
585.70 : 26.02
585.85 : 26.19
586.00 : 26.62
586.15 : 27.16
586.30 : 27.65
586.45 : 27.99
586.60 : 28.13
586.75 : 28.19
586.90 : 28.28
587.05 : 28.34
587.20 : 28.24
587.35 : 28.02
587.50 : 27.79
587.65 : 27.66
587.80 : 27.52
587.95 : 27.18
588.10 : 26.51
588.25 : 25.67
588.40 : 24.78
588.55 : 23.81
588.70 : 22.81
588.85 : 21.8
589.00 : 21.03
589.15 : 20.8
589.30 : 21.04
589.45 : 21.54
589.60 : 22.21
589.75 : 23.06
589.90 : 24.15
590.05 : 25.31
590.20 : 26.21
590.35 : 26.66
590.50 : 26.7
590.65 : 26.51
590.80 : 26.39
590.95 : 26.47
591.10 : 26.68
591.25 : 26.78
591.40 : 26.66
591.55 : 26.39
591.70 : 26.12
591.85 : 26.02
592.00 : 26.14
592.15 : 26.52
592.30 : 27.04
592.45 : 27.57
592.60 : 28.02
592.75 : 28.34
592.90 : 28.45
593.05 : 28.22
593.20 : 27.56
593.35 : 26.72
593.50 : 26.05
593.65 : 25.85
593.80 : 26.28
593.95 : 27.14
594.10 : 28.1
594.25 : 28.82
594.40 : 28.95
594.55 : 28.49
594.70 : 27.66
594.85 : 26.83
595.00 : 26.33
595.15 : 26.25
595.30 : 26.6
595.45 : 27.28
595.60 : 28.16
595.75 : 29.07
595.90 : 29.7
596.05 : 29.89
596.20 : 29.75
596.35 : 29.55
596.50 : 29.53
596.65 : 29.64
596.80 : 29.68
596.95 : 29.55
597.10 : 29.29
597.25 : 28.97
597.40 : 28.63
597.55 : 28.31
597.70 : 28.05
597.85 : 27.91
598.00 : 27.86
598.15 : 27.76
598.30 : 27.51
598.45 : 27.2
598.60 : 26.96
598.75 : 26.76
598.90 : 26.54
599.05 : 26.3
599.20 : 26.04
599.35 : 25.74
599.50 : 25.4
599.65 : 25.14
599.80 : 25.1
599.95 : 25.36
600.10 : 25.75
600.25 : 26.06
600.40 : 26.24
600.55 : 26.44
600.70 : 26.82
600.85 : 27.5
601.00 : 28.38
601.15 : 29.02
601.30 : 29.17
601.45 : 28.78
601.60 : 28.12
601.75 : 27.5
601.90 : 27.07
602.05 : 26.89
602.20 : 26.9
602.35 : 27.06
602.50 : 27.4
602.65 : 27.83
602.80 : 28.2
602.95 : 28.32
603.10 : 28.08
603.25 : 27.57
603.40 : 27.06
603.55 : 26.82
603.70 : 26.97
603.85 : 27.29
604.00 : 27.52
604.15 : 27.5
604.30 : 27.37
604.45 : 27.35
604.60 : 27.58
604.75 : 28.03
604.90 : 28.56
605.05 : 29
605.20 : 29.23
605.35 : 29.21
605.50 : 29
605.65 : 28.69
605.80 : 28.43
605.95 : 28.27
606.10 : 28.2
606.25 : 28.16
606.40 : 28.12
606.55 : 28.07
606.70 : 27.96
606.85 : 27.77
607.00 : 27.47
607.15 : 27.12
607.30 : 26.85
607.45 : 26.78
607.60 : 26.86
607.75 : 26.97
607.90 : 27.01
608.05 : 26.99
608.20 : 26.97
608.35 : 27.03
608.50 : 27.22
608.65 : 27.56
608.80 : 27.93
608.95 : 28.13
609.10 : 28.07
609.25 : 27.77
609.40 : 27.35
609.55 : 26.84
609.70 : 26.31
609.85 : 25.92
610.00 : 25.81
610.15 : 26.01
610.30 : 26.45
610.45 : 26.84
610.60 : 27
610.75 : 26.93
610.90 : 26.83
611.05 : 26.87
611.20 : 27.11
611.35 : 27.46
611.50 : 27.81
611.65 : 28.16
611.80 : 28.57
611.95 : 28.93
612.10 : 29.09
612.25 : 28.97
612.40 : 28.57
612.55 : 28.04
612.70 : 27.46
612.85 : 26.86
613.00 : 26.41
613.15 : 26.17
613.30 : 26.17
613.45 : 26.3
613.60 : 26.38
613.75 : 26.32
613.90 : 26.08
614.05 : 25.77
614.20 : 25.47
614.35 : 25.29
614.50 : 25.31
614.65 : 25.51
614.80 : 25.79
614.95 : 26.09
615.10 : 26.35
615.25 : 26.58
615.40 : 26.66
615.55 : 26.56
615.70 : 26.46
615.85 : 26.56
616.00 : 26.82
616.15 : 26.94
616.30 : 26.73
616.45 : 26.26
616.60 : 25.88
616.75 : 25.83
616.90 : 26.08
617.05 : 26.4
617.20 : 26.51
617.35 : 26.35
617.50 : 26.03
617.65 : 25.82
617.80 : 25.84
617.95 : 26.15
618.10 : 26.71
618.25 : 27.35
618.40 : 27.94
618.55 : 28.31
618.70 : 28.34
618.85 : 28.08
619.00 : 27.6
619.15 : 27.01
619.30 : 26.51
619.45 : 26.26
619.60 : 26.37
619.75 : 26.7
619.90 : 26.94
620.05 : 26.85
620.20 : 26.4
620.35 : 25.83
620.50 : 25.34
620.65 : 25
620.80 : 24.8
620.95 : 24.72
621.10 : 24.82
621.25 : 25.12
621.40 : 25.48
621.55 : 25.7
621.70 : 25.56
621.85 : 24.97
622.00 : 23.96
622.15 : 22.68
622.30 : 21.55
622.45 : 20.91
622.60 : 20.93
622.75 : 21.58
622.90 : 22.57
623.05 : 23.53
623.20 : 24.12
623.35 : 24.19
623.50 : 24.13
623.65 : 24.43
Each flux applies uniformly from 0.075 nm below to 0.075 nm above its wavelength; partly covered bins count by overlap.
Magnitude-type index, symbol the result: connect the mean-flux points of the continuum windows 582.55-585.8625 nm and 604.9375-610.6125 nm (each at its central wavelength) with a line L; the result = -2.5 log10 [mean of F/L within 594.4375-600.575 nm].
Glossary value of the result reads 0.01 mag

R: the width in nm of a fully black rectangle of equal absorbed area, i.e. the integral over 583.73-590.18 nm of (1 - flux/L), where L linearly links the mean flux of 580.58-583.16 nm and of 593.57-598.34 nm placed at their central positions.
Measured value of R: 0.43 nm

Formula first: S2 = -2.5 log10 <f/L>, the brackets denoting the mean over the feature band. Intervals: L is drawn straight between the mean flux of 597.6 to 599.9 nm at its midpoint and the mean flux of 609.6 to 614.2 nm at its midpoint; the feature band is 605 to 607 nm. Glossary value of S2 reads -0.06 mag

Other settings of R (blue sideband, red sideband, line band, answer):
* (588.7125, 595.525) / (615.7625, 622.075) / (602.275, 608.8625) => -0.39 nm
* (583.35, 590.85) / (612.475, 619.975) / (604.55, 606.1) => -0.12 nm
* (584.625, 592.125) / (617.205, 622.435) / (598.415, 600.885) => -0.02 nm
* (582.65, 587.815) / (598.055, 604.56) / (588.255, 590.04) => 0.32 nm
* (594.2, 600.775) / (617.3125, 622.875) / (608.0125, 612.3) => -0.15 nm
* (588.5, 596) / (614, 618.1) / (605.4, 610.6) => -0.24 nm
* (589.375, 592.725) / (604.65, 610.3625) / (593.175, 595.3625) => -0.08 nm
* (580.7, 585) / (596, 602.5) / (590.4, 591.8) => 0.07 nm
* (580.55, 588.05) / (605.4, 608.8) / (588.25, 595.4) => 0.48 nm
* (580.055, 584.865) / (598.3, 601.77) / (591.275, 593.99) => 0.05 nm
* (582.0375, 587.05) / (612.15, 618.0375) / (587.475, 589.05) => 0.15 nm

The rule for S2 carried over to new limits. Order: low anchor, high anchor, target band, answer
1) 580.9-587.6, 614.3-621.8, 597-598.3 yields -0.04 mag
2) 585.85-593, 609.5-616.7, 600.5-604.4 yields -0.05 mag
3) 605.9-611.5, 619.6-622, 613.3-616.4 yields 0.01 mag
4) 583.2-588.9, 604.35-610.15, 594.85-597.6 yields -0.05 mag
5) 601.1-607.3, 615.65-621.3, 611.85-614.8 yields 0.01 mag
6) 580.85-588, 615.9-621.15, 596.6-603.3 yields -0.01 mag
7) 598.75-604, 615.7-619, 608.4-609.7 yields -0.03 mag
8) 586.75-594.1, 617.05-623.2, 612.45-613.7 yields -0.05 mag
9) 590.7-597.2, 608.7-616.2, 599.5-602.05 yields 0.02 mag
